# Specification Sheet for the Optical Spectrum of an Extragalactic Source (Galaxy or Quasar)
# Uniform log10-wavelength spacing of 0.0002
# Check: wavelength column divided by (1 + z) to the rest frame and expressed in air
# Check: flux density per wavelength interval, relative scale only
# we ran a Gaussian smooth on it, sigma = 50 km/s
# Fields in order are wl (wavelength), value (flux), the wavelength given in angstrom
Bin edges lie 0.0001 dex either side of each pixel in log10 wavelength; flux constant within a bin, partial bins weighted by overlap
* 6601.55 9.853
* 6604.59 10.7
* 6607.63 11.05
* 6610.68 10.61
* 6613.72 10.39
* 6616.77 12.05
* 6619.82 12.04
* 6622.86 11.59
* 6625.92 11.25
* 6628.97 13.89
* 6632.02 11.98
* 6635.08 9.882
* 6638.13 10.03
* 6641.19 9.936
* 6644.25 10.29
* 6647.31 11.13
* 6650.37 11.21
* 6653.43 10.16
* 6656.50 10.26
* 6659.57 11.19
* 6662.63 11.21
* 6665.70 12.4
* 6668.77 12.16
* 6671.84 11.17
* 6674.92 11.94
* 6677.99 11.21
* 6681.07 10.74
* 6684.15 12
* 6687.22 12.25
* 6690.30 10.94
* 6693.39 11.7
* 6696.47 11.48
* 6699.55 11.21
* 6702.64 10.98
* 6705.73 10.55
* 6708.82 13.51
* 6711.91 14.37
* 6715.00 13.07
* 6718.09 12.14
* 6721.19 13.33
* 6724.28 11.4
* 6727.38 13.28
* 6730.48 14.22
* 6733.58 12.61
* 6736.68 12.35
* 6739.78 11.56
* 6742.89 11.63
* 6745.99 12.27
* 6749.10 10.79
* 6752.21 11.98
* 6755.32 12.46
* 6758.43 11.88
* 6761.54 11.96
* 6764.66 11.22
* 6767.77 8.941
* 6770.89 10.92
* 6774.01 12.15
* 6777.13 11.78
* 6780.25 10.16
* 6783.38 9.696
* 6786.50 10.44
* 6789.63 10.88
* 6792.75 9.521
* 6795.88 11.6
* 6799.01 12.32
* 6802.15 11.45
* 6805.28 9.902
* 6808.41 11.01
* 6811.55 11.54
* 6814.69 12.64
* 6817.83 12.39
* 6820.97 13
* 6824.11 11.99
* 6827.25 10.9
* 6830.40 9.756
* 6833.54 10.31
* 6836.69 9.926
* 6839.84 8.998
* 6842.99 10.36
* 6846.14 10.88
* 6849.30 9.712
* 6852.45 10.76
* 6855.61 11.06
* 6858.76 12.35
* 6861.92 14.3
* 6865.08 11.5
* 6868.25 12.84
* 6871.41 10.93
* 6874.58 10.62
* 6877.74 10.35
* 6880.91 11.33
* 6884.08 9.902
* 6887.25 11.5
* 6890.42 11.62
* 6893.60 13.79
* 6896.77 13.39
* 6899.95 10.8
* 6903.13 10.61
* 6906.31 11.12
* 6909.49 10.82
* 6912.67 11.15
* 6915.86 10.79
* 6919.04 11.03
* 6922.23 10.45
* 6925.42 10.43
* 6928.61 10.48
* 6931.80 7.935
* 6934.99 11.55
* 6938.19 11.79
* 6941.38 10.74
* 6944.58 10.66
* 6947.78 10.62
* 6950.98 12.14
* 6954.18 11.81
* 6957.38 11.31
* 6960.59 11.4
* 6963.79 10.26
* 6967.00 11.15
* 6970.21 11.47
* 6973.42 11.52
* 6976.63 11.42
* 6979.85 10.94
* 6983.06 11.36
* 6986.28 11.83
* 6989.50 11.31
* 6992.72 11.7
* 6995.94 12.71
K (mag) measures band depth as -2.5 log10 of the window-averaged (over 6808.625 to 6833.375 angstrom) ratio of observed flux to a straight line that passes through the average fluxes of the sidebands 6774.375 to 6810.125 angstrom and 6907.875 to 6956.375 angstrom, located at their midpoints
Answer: -0.075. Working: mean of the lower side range 10.8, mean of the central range 11.6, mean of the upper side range 10.8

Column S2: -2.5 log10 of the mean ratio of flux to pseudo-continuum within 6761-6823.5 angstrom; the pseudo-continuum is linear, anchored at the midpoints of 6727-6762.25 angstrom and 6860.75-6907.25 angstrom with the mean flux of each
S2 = 0.08 mag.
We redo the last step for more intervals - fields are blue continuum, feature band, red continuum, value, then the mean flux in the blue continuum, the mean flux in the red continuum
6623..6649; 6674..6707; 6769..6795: -0.04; 11.1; 10.7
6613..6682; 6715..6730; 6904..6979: -0.14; 11.2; 11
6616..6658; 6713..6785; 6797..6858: -0.07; 11.1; 11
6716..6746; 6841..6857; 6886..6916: 0.13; 12.5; 11.6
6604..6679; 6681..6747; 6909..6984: -0.10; 11.2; 11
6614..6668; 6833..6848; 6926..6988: 0.11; 11.2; 11.1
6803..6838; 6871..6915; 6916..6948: -0.05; 11.2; 10.6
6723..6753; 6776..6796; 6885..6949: 0.14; 12.2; 11.1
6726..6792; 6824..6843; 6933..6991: 0.13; 11.5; 11.3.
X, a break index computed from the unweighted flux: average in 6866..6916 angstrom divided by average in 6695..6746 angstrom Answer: 0.92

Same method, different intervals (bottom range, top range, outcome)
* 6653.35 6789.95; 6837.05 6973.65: 0.95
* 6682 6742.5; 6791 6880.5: 0.91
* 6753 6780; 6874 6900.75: 1.01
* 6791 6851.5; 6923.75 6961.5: 0.99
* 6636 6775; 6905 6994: 0.95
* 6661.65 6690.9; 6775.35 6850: 0.94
